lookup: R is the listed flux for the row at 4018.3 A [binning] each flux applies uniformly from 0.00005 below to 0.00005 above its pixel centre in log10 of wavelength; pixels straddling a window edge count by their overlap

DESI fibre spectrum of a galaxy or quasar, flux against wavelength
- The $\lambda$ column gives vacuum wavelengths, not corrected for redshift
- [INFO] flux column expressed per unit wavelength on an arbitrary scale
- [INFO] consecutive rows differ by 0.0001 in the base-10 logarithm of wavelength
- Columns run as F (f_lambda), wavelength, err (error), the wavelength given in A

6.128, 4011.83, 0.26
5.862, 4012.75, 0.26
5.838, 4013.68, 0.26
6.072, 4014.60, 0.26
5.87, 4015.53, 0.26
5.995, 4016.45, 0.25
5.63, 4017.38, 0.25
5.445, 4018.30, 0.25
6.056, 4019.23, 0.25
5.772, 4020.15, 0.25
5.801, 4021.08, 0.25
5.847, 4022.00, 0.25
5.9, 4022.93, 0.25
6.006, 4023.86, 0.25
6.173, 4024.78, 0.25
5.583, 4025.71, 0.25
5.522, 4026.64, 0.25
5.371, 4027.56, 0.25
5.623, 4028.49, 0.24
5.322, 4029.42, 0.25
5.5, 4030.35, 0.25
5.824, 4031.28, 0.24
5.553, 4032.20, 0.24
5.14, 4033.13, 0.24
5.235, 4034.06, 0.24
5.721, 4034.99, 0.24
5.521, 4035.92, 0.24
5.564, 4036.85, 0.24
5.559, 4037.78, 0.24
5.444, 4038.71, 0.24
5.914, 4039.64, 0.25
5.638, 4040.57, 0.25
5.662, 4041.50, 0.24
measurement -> 5.445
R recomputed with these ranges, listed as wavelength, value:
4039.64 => 5.914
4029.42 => 5.322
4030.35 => 5.5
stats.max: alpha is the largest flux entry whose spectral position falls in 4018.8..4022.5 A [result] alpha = 6.056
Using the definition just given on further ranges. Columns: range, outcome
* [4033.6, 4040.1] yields 5.914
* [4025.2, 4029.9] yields 5.623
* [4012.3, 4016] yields 6.072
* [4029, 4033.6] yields 5.824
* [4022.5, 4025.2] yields 6.173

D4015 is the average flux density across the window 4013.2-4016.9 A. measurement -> 5.94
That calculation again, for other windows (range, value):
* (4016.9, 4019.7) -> 5.71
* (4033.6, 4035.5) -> 5.47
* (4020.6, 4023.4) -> 5.84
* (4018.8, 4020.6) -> 5.93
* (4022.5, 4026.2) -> 5.91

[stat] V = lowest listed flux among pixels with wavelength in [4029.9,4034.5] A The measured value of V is 5.14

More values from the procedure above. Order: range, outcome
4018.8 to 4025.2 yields 5.772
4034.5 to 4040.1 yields 5.444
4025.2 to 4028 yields 5.371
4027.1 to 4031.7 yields 5.322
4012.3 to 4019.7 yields 5.445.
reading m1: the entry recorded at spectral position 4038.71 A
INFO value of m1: 5.444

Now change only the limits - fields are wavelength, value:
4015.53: 5.87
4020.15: 5.772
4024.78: 6.173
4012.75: 5.862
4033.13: 5.14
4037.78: 5.559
